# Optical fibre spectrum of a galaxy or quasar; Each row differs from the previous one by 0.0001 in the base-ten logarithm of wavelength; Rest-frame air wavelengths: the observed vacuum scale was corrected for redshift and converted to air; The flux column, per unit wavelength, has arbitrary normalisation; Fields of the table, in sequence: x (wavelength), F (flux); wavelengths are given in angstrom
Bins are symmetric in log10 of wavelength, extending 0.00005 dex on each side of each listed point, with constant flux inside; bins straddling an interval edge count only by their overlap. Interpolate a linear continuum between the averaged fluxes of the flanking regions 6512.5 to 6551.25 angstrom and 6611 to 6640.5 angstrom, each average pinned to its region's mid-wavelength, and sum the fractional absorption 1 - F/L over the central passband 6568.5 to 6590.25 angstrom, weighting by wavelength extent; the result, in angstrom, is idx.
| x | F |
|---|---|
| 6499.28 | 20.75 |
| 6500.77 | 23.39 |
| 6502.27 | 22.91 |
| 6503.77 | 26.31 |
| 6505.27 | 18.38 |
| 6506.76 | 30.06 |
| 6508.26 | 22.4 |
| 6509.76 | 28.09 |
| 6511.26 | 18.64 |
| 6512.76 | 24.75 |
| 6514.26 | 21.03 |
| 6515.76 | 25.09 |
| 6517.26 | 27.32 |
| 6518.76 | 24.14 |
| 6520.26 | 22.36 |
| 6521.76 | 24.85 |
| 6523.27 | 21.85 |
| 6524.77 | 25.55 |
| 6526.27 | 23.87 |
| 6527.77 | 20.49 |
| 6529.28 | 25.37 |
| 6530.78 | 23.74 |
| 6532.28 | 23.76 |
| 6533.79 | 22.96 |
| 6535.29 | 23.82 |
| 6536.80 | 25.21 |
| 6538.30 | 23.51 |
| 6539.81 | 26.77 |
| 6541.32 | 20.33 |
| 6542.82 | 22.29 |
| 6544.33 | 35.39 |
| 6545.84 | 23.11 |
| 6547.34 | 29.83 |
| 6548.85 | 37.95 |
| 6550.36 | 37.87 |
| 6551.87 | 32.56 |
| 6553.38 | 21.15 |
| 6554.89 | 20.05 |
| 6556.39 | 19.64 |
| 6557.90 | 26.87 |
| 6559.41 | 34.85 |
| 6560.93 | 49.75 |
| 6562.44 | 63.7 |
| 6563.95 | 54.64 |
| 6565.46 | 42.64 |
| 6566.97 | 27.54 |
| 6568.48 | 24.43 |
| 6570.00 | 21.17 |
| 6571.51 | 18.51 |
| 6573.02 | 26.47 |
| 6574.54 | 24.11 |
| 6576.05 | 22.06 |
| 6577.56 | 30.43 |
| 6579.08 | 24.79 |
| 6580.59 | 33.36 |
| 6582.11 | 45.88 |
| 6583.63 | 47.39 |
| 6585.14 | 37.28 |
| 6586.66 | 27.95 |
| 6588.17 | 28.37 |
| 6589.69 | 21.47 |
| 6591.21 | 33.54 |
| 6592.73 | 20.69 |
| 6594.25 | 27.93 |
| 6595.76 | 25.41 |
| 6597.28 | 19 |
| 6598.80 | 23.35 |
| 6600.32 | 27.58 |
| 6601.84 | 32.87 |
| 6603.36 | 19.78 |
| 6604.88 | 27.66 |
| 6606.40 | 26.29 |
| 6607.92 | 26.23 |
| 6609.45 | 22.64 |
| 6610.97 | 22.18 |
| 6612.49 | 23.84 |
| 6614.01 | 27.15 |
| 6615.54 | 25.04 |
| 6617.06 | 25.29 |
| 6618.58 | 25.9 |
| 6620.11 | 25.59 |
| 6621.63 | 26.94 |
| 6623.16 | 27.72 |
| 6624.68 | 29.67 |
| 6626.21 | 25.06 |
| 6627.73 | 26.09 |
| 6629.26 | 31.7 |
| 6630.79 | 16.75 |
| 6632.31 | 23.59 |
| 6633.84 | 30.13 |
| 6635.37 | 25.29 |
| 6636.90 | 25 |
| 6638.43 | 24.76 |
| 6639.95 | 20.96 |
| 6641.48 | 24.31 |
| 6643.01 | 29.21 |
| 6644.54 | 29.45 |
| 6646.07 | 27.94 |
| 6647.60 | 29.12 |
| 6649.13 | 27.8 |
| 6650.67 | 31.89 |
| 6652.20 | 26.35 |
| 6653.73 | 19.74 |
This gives -3.1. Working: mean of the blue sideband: 25.5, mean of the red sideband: 25.6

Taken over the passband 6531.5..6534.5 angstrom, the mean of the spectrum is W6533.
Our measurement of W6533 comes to 23.4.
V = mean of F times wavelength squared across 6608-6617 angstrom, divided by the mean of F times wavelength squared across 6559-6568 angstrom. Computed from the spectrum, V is 0.55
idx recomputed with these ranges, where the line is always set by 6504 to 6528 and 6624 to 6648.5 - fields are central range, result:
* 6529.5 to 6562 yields -4.76 angstrom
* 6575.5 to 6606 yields -4.32 angstrom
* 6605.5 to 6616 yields 0.36 angstrom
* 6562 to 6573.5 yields -4.40 angstrom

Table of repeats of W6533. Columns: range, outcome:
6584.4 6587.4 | 32.6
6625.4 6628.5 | 25.6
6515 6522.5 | 24.8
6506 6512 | 24.8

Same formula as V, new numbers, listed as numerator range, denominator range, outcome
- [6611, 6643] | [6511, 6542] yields 1.11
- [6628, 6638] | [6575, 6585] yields 0.76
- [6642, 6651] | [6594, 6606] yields 1.16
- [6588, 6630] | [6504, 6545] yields 1.10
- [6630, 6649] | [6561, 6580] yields 0.81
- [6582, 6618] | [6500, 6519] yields 1.17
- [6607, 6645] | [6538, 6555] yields 0.94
